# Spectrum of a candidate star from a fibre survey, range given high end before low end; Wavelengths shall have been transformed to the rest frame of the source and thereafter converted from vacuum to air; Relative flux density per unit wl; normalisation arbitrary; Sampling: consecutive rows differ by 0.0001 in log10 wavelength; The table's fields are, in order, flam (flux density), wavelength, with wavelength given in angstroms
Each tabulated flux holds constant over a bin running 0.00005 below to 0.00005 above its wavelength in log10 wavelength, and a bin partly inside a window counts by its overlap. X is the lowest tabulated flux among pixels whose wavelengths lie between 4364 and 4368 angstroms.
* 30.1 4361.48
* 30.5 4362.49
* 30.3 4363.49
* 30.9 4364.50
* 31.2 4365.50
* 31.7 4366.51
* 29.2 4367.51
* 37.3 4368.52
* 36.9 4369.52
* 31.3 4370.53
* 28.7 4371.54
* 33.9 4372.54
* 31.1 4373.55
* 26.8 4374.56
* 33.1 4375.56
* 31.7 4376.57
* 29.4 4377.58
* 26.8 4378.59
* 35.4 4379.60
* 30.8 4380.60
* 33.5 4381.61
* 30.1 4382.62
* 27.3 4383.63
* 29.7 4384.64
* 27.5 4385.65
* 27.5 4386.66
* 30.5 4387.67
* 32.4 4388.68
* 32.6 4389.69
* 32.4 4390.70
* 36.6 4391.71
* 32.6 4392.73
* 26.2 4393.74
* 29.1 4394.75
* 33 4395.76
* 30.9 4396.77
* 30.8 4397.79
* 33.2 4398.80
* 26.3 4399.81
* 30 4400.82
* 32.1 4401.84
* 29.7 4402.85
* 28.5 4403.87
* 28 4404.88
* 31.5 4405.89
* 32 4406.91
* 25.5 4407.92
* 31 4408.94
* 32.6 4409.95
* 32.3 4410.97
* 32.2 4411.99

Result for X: 29.2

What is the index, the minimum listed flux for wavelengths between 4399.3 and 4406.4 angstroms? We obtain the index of 26.3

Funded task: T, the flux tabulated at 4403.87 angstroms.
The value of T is 28.5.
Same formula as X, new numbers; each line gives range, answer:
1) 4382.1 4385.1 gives 27.3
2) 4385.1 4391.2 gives 27.5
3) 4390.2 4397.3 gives 26.2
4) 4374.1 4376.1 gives 26.8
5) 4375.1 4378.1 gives 29.4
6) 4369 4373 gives 28.7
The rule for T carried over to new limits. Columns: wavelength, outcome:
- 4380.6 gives 30.8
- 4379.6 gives 35.4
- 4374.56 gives 26.8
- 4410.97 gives 32.3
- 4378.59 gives 26.8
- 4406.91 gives 32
